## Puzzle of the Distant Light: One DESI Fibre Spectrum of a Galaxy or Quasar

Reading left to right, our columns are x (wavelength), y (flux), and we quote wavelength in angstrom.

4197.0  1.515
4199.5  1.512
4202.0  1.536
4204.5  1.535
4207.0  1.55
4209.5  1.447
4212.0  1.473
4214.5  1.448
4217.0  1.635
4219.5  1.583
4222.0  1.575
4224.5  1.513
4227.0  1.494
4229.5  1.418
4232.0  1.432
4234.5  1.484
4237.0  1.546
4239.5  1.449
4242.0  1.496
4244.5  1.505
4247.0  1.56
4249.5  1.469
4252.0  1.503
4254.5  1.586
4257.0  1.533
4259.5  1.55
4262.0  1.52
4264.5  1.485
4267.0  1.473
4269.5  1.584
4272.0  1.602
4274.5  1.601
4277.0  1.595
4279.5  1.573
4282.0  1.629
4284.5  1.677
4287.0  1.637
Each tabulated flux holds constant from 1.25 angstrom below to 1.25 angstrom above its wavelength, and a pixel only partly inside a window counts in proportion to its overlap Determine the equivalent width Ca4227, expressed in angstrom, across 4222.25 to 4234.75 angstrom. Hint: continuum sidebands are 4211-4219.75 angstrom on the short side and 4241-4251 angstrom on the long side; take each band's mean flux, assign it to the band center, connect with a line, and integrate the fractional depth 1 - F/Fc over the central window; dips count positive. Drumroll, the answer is 0.4 angstrom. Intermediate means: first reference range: 1.53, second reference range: 1.51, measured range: 1.48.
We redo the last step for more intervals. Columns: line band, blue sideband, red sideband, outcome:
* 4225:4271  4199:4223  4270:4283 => 1.85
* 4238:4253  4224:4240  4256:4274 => 0.04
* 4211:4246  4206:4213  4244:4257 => 0.04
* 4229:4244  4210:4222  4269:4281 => 0.76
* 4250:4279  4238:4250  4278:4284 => 0.25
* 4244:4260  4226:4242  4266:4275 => -0.13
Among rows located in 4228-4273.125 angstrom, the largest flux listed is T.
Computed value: 1.602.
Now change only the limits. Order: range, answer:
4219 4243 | 1.583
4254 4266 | 1.586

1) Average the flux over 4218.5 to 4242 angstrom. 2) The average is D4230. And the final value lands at 1.5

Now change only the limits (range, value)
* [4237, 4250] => 1.5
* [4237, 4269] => 1.51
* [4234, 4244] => 1.5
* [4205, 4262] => 1.51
